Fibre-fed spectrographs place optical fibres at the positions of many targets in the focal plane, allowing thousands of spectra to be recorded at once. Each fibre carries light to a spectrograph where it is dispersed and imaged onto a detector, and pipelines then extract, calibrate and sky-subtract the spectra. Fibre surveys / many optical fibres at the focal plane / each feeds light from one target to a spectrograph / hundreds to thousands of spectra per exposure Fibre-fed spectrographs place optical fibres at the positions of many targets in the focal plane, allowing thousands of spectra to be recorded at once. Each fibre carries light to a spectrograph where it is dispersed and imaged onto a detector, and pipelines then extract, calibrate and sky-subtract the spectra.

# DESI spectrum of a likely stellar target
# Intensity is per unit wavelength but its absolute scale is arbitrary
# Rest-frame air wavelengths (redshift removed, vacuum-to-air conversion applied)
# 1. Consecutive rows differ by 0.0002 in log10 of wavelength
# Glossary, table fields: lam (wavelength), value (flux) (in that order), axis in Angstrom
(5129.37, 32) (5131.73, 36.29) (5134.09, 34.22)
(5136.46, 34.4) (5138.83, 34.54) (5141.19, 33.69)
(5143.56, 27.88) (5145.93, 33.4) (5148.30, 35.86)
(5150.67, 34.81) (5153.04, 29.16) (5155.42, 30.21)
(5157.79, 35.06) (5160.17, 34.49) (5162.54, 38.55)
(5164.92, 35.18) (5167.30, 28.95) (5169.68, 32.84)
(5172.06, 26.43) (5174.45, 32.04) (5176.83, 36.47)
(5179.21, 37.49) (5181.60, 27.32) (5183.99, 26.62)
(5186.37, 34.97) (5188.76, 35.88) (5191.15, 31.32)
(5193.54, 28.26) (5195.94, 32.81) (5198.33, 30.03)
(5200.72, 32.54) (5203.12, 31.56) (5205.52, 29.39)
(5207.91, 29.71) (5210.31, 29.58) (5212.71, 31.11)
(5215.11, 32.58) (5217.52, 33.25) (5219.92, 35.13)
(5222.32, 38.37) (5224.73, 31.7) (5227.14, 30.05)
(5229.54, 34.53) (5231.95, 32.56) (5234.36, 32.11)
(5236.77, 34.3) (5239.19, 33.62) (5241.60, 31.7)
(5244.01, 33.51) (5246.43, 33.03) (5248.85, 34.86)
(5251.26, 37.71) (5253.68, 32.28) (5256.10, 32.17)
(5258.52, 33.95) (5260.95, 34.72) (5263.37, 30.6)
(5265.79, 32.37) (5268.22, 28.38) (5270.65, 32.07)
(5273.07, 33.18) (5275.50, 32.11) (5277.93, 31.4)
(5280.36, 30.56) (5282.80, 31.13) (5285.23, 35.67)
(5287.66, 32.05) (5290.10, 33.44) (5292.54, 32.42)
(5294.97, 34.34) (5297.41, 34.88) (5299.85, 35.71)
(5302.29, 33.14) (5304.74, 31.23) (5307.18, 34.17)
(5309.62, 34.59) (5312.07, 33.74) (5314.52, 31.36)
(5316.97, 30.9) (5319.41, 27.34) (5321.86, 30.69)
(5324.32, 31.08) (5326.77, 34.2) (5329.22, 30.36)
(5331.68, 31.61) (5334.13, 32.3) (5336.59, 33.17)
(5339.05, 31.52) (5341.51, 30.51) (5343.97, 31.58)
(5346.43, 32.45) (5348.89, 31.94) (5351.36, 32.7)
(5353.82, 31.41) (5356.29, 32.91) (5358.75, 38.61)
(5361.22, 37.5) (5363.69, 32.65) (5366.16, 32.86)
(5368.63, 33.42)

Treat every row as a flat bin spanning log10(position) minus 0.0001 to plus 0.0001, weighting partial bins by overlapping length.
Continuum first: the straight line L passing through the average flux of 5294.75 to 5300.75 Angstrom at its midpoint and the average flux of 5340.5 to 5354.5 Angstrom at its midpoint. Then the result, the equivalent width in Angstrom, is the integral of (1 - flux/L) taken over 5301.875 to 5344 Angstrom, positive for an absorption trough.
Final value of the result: 2.0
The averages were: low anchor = 35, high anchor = 31.8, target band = 31.8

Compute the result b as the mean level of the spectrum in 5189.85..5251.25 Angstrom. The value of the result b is 32.4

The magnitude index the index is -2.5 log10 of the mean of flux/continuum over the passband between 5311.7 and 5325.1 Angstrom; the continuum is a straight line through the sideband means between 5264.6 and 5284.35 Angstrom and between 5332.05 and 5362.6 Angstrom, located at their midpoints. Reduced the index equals 0.06 mag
